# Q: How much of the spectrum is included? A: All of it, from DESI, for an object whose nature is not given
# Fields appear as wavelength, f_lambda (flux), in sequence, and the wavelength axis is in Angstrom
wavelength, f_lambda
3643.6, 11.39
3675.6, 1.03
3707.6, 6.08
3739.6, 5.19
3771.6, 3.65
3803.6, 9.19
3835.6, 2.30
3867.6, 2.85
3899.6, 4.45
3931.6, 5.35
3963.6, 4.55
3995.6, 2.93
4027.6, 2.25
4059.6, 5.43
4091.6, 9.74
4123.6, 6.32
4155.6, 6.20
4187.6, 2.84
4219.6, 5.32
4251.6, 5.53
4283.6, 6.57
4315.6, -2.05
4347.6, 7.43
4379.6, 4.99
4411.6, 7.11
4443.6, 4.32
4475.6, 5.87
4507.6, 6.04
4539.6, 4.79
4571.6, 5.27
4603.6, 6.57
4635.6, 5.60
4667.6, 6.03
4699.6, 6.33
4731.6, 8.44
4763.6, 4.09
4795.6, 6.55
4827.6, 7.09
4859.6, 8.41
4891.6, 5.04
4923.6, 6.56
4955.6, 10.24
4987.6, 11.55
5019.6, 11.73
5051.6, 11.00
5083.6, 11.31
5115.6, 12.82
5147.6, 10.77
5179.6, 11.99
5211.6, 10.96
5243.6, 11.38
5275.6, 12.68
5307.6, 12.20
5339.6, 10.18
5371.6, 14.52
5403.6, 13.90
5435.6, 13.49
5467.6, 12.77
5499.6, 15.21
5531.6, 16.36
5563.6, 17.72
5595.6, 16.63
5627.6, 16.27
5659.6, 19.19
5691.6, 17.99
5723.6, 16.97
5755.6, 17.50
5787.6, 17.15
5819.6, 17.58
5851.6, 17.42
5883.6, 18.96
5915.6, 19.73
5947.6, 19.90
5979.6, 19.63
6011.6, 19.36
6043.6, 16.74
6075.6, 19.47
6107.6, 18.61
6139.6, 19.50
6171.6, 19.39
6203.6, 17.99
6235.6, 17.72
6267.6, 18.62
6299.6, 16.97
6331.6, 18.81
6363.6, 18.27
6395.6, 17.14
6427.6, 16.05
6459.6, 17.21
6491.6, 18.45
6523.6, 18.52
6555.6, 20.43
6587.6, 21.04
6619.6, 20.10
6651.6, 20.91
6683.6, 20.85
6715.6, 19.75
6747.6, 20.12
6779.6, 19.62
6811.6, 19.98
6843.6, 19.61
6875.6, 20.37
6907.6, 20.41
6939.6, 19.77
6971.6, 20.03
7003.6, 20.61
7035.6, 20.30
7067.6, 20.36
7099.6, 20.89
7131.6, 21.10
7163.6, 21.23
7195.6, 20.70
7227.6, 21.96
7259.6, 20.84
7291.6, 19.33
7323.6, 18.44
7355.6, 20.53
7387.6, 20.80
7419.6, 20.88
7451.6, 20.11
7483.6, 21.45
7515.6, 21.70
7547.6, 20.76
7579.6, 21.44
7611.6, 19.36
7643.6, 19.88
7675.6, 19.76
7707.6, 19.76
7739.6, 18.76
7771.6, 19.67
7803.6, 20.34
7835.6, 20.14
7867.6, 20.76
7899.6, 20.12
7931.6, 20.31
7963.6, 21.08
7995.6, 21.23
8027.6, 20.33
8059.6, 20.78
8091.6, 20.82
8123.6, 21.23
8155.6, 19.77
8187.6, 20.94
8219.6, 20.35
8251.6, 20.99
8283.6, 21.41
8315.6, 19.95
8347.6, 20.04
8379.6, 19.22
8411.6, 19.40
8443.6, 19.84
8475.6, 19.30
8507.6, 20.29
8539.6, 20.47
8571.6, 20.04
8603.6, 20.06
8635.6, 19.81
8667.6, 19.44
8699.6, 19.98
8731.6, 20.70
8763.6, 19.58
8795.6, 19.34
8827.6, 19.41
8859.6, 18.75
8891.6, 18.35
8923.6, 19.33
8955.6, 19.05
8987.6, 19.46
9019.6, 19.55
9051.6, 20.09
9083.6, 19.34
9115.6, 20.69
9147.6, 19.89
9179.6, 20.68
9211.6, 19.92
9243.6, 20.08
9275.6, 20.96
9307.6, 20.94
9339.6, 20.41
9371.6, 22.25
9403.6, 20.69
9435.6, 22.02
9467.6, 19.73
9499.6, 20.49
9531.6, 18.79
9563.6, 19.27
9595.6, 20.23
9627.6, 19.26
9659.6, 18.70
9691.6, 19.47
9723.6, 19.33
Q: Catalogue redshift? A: 0.24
